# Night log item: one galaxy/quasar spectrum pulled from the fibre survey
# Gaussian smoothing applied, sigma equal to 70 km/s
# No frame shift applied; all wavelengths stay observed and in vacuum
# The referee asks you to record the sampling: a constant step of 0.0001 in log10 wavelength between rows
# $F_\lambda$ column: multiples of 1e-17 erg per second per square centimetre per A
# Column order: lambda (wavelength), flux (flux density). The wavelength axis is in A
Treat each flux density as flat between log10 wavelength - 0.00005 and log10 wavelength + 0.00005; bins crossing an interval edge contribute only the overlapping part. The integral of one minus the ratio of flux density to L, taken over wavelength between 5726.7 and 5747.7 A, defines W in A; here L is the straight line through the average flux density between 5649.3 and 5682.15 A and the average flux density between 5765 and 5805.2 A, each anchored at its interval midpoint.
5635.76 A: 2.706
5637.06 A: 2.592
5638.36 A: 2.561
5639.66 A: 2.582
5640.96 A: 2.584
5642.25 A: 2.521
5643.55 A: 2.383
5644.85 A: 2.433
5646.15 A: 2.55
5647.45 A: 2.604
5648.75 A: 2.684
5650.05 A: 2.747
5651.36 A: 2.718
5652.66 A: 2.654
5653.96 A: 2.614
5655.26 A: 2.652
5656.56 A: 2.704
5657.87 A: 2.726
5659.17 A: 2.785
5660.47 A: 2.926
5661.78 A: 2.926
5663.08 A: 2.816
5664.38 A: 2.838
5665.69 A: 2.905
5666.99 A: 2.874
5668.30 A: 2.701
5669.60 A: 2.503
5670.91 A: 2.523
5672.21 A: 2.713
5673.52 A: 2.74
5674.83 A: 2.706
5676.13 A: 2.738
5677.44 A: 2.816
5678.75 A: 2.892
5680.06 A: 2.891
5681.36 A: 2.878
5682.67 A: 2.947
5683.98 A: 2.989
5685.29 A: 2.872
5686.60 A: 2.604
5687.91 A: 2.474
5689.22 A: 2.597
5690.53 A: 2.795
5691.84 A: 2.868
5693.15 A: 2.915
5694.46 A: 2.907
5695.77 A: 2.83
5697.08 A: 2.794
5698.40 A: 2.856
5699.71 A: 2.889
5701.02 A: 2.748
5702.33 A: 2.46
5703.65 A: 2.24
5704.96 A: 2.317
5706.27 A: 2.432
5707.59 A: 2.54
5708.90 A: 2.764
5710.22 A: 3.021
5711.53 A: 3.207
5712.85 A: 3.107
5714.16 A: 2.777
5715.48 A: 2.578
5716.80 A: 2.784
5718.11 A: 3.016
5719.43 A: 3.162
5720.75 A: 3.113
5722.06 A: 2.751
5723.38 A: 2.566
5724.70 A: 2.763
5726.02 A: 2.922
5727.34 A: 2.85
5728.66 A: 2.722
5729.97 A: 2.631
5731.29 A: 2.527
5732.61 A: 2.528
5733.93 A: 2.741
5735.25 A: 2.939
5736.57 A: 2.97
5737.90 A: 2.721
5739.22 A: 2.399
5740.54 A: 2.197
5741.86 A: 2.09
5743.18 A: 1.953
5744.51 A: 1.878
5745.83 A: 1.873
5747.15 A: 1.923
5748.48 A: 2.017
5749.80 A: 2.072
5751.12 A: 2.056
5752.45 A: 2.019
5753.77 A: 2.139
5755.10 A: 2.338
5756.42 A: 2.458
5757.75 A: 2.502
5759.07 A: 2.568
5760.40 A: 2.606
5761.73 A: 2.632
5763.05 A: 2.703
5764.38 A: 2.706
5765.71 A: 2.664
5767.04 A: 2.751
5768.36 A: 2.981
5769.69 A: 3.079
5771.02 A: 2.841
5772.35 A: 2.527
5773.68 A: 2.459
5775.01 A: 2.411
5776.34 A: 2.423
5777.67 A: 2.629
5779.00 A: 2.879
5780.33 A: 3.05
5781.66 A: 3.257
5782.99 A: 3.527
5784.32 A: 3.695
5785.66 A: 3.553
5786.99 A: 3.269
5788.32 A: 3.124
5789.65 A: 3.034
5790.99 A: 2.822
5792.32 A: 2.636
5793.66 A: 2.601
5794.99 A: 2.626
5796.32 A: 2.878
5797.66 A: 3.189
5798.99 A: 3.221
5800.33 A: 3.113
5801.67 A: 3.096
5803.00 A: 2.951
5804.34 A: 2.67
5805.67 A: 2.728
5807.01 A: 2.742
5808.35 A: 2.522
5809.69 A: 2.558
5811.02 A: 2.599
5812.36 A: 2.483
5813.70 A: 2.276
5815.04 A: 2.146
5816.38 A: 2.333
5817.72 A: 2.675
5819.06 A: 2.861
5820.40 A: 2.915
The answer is 3.1 A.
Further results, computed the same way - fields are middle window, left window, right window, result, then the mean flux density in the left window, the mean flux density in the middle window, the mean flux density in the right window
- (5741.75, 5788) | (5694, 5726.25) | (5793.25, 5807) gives 4.24 A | 2.78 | 2.6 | 2.91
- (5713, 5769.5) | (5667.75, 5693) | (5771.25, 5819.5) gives 4.90 A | 2.75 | 2.55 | 2.82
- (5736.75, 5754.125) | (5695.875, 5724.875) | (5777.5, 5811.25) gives 4.42 A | 2.77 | 2.13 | 2.97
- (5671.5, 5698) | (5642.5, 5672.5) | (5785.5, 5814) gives -0.75 A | 2.69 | 2.8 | 2.84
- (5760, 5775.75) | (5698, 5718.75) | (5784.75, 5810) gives 0.90 A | 2.73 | 2.7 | 2.92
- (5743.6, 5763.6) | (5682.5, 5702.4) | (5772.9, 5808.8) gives 4.39 A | 2.79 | 2.25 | 2.93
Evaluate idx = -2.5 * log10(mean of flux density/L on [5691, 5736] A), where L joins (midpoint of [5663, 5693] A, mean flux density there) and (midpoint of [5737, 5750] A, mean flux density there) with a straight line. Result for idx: -0.15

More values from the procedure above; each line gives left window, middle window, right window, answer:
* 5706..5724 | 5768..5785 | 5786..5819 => -0.041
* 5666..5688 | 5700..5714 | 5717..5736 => 0.038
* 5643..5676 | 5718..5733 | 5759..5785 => -0.008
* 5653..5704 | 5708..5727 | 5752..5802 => -0.040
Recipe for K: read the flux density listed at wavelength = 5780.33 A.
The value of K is 3.05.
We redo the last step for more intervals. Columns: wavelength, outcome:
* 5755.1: 2.338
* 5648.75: 2.684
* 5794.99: 2.626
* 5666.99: 2.874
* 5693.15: 2.915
